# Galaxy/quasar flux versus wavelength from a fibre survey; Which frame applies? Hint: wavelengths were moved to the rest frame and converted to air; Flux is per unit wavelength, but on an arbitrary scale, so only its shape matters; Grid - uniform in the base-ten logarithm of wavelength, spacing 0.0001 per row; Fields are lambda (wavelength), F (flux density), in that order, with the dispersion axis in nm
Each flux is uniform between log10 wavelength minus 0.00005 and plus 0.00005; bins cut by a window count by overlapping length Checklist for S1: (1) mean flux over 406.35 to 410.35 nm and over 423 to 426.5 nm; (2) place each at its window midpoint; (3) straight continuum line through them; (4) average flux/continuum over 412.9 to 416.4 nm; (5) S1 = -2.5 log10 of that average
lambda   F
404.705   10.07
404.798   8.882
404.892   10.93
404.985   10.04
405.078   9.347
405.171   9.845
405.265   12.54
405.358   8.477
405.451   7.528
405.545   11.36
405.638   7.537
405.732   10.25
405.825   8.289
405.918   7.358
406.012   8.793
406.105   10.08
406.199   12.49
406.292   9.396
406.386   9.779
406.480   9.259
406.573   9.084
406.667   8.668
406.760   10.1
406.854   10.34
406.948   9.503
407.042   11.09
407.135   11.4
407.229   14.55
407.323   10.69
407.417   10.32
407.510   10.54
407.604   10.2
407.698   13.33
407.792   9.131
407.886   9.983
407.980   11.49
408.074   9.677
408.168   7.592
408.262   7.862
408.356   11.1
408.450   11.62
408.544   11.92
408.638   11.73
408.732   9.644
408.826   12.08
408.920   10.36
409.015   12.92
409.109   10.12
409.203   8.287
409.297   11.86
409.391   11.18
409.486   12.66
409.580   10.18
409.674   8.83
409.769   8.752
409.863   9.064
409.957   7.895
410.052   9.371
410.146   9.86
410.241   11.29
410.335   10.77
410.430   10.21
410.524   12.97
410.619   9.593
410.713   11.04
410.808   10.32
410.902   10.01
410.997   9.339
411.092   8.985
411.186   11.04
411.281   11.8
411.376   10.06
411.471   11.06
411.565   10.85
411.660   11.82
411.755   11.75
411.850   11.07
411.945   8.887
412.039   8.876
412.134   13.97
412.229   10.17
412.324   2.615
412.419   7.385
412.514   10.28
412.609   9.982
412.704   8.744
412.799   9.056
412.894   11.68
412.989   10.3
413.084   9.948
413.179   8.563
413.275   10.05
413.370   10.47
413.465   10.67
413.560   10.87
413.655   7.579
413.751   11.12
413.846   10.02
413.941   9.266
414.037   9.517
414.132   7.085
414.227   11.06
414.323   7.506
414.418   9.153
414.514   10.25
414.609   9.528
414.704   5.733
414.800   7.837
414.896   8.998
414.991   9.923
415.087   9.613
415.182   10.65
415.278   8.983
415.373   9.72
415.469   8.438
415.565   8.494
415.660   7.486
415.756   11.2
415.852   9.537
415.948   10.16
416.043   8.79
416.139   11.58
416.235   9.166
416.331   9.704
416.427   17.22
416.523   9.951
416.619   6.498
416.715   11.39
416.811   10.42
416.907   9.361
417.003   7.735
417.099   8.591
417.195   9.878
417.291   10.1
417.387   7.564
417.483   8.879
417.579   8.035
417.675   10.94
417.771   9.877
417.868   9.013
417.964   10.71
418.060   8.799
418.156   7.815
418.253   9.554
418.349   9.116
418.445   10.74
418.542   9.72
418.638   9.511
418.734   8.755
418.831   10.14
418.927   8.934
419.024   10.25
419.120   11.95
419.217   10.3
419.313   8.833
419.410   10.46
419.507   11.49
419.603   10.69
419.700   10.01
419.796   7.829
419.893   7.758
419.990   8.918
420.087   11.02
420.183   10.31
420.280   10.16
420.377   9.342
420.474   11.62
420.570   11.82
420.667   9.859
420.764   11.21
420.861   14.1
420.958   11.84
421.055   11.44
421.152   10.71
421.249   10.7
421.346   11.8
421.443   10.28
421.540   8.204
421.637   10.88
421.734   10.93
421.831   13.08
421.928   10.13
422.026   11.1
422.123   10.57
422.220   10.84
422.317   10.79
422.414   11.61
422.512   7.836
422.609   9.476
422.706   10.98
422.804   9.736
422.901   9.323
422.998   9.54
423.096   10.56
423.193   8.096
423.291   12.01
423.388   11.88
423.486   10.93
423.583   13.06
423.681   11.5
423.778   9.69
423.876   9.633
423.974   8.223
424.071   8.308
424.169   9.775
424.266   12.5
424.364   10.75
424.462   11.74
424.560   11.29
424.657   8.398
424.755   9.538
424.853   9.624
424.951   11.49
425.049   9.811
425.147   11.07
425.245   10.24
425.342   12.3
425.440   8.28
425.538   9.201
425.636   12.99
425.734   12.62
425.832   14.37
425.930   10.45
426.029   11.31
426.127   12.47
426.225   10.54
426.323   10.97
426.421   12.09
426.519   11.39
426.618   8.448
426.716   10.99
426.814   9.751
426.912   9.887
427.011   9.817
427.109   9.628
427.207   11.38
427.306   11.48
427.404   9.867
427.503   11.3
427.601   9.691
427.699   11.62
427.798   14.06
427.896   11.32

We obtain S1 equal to 0.11 mag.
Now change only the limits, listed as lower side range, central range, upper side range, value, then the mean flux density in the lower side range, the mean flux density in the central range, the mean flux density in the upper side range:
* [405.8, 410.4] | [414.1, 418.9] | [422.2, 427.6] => 0.11 mag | 10.3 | 9.43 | 10.6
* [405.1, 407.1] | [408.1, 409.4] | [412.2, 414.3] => -0.11 mag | 9.62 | 10.6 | 9.35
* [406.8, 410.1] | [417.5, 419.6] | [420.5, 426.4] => 0.10 mag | 10.5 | 9.77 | 10.8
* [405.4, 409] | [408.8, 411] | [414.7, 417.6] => -0.04 mag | 10.2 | 10.4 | 9.47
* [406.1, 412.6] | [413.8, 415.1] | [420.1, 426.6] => 0.17 mag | 10.3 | 8.94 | 10.7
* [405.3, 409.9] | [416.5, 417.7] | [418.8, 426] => 0.14 mag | 10.2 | 9.13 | 10.5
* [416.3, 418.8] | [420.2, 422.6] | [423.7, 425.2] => -0.10 mag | 9.61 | 10.8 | 10.1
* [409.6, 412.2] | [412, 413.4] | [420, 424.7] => 0.10 mag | 10.3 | 9.46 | 10.6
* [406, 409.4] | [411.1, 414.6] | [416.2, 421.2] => 0.05 mag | 10.5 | 9.83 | 10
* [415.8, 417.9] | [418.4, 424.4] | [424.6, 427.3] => -0.02 mag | 9.75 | 10.4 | 10.7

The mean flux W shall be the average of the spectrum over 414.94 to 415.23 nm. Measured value 10.1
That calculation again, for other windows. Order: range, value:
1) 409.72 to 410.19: 8.98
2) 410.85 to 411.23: 9.85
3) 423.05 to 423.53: 10.7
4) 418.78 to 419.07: 9.74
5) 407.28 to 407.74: 11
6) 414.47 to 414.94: 8.45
